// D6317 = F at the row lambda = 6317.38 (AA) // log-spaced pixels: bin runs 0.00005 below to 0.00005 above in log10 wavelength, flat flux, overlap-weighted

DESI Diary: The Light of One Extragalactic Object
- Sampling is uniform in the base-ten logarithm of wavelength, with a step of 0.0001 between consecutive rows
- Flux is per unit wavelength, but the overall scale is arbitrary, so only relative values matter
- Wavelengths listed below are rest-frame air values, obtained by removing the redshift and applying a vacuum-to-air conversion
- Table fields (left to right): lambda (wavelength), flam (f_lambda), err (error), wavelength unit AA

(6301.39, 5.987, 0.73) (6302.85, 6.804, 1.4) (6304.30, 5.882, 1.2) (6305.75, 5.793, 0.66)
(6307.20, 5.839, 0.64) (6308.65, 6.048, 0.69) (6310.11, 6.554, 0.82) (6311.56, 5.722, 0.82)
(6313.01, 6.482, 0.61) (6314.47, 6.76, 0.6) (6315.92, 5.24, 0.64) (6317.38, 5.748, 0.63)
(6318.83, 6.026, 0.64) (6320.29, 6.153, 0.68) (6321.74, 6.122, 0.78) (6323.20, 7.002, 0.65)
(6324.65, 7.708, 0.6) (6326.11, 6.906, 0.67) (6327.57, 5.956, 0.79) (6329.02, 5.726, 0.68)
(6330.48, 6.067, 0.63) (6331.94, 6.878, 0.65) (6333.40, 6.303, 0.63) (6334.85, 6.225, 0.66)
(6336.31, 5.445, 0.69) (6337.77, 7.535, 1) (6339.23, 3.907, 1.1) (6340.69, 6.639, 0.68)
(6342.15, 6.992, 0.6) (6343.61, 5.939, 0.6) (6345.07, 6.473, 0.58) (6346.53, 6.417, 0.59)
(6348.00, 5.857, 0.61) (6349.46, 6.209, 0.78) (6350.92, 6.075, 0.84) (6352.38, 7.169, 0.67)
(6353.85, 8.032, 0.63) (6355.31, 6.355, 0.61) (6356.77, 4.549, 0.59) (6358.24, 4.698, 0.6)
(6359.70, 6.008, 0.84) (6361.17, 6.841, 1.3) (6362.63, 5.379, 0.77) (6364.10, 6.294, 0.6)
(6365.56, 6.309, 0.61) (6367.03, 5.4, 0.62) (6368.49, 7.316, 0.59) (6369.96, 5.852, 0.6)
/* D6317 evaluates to 5.748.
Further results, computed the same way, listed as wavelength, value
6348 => 5.857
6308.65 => 6.048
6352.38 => 7.169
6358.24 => 4.698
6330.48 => 6.067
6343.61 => 5.939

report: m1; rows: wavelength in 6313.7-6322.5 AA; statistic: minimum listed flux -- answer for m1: 5.24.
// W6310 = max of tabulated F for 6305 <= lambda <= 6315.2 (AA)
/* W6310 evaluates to 6.76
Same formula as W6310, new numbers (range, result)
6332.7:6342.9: 7.535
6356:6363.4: 6.841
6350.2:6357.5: 8.032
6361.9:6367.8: 6.309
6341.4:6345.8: 6.992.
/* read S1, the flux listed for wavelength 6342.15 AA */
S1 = 6.992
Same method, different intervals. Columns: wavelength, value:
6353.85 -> 8.032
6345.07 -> 6.473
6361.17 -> 6.841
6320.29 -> 6.153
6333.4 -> 6.303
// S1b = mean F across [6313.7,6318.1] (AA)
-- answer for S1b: 5.91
